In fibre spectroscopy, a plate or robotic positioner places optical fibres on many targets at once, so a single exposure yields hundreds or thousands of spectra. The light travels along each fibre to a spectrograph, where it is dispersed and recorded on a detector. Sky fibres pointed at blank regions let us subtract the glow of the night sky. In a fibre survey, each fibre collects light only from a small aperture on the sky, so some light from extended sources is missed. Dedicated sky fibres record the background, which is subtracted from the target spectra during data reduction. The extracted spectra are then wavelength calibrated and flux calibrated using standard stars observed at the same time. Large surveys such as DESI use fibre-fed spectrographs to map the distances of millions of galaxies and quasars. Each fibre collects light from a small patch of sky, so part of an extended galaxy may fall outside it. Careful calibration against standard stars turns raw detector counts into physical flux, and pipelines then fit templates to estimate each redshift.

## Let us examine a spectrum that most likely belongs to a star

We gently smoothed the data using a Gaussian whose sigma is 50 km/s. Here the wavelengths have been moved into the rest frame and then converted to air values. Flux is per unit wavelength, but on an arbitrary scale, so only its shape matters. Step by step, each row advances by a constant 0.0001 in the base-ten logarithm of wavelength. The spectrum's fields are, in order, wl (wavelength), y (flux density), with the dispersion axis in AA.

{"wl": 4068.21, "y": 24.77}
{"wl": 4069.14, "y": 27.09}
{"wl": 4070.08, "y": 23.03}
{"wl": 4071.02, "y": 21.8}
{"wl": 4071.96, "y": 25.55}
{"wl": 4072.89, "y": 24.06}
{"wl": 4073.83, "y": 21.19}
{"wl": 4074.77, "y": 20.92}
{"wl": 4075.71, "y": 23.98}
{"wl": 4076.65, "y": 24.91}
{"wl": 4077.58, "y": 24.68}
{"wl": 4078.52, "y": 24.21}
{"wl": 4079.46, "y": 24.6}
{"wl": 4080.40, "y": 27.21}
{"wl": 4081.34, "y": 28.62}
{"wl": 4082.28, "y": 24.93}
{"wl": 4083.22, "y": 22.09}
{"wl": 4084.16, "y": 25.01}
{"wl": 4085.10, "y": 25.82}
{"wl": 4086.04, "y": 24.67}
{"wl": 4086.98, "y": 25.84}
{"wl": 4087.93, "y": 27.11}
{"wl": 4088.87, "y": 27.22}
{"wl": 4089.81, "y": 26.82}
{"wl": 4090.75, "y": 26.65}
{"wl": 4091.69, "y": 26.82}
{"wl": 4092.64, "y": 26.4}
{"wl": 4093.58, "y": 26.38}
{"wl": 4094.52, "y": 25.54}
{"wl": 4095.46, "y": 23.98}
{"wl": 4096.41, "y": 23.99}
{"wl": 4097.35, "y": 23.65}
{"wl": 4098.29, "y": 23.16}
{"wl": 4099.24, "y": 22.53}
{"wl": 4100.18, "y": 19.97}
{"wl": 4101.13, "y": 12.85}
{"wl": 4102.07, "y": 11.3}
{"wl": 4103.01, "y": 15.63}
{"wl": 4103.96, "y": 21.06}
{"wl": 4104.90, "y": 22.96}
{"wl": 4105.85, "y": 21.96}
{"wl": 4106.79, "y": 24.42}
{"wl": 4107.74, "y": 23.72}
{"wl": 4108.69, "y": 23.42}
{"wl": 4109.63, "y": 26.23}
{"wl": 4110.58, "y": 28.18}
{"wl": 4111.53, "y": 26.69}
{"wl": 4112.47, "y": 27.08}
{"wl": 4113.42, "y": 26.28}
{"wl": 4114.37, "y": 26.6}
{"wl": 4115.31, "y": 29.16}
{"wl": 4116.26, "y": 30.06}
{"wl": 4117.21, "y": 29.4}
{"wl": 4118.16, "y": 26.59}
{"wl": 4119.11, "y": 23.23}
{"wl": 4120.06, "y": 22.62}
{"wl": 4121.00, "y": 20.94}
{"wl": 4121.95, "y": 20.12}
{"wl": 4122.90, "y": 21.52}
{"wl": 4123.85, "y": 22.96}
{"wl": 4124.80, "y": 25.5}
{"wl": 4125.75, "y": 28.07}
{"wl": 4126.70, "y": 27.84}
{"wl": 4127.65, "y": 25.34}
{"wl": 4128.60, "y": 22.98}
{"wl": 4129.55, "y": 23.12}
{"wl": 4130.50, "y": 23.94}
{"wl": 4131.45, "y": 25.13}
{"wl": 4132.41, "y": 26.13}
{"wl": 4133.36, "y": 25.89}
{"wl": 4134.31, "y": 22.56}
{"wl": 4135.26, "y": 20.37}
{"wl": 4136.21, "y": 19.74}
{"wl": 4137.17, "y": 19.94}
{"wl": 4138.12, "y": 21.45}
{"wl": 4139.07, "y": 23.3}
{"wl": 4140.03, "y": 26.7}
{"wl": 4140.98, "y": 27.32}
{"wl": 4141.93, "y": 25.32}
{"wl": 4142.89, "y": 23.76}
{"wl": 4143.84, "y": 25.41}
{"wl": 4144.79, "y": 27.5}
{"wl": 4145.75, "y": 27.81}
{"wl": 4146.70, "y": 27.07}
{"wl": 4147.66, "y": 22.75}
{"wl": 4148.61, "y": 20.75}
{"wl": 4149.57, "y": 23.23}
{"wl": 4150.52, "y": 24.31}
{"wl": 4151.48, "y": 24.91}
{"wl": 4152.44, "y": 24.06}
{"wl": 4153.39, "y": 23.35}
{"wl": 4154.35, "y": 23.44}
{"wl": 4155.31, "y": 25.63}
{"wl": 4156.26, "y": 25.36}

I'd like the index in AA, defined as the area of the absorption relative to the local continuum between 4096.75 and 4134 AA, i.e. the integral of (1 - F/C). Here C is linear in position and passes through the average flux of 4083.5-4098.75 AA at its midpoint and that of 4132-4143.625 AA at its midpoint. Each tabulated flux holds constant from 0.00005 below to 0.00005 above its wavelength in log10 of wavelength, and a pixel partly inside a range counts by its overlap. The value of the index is 1.03 AA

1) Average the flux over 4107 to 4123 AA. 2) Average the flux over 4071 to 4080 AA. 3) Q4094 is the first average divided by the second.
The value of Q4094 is 1.07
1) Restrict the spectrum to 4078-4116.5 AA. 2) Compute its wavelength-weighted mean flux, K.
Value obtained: 24.4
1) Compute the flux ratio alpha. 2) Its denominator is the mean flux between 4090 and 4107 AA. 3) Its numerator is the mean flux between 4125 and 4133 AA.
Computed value 1.1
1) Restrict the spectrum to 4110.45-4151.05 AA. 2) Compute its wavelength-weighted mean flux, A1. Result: 24.7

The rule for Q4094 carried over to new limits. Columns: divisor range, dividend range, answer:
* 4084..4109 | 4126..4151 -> 1.04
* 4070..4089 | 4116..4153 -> 0.99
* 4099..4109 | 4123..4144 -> 1.22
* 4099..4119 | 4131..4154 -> 1.02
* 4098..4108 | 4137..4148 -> 1.26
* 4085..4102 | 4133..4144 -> 0.97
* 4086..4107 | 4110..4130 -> 1.10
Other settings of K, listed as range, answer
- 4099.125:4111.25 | 21.1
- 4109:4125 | 25.5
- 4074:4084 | 24.5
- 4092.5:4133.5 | 23.9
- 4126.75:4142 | 23.8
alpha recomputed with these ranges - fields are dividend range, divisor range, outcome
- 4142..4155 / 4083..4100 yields 0.97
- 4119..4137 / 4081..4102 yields 0.97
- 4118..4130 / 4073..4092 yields 0.95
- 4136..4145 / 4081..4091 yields 0.93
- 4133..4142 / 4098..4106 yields 1.23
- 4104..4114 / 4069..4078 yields 1.06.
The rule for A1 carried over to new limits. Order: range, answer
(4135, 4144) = 23.3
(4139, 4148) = 25.8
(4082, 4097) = 25.6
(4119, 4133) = 24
